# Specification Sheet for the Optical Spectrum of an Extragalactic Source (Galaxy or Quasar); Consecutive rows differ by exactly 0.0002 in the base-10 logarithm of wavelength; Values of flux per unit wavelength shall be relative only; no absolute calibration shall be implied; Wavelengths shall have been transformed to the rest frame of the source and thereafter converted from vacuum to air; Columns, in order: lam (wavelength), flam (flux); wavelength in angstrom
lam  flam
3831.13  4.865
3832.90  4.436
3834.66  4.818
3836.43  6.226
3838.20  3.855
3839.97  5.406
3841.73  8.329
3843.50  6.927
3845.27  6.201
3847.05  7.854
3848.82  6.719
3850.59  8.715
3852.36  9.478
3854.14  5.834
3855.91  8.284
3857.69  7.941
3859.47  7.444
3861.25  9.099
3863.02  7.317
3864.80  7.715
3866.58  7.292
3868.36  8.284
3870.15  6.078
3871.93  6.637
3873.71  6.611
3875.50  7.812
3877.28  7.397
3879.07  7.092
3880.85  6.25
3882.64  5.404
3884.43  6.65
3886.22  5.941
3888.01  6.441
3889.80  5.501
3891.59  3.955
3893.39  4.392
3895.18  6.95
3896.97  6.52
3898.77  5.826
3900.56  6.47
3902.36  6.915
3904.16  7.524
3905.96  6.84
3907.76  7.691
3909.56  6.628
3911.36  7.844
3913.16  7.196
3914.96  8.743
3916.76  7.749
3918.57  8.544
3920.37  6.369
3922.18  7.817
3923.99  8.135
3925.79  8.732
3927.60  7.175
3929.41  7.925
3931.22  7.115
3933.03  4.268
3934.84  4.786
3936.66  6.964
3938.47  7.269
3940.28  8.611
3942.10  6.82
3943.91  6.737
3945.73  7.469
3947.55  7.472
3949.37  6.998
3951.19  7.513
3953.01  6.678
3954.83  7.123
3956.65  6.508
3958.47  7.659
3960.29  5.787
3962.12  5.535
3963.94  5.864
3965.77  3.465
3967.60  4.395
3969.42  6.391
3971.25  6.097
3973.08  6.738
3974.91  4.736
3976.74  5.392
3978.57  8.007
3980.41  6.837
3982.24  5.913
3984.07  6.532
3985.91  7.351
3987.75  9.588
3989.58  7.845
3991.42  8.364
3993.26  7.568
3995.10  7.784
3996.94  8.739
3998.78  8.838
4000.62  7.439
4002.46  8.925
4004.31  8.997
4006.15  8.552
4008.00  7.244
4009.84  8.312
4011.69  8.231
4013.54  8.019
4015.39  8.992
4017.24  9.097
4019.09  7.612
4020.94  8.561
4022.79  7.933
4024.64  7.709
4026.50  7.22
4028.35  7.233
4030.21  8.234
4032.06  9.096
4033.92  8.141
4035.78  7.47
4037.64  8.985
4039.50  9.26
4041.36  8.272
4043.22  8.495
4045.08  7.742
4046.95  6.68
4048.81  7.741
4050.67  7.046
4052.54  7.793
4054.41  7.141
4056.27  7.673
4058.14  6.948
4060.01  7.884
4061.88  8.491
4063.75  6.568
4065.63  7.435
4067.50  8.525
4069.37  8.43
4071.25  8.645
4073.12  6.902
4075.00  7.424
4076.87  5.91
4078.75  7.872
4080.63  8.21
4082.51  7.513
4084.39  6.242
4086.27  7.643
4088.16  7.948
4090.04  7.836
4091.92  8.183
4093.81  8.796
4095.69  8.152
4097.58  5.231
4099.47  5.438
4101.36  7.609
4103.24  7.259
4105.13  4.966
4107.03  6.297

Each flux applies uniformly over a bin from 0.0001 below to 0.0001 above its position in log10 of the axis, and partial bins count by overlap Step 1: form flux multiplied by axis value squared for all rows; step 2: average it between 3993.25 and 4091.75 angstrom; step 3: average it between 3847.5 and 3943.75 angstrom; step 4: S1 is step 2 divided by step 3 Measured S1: 1.21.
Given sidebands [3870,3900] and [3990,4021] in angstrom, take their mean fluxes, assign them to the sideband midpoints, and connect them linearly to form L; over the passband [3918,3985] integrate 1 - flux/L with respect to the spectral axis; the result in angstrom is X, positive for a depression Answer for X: 6.2 angstrom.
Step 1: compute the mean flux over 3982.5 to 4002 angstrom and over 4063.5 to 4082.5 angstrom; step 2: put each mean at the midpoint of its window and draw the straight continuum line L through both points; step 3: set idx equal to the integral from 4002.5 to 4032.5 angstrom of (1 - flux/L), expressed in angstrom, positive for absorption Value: -1.3 angstrom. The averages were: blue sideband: 7.96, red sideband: 7.62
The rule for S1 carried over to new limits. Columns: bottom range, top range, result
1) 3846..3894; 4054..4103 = 1.19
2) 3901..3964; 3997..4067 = 1.18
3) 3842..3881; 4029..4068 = 1.16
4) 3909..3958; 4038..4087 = 1.13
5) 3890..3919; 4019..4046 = 1.28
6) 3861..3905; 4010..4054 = 1.32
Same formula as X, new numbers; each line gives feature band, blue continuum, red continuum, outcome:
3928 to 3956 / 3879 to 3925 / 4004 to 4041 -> 1.3 angstrom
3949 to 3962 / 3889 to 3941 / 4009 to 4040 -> 1.0 angstrom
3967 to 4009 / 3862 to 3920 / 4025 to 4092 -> 0.1 angstrom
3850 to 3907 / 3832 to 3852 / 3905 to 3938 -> -1.0 angstrom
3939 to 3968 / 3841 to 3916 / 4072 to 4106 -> 2.0 angstrom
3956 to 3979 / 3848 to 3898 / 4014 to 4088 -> 4.8 angstrom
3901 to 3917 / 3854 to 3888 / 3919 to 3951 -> -0.7 angstrom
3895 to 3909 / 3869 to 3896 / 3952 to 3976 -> -1.6 angstrom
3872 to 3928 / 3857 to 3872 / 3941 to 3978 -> 1.6 angstrom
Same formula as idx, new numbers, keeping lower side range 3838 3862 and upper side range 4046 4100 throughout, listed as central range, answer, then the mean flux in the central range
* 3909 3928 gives -0.89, 7.76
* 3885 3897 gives 2.86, 5.64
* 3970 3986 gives 2.33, 6.35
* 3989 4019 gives -3.43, 8.29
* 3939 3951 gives 0.10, 7.36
